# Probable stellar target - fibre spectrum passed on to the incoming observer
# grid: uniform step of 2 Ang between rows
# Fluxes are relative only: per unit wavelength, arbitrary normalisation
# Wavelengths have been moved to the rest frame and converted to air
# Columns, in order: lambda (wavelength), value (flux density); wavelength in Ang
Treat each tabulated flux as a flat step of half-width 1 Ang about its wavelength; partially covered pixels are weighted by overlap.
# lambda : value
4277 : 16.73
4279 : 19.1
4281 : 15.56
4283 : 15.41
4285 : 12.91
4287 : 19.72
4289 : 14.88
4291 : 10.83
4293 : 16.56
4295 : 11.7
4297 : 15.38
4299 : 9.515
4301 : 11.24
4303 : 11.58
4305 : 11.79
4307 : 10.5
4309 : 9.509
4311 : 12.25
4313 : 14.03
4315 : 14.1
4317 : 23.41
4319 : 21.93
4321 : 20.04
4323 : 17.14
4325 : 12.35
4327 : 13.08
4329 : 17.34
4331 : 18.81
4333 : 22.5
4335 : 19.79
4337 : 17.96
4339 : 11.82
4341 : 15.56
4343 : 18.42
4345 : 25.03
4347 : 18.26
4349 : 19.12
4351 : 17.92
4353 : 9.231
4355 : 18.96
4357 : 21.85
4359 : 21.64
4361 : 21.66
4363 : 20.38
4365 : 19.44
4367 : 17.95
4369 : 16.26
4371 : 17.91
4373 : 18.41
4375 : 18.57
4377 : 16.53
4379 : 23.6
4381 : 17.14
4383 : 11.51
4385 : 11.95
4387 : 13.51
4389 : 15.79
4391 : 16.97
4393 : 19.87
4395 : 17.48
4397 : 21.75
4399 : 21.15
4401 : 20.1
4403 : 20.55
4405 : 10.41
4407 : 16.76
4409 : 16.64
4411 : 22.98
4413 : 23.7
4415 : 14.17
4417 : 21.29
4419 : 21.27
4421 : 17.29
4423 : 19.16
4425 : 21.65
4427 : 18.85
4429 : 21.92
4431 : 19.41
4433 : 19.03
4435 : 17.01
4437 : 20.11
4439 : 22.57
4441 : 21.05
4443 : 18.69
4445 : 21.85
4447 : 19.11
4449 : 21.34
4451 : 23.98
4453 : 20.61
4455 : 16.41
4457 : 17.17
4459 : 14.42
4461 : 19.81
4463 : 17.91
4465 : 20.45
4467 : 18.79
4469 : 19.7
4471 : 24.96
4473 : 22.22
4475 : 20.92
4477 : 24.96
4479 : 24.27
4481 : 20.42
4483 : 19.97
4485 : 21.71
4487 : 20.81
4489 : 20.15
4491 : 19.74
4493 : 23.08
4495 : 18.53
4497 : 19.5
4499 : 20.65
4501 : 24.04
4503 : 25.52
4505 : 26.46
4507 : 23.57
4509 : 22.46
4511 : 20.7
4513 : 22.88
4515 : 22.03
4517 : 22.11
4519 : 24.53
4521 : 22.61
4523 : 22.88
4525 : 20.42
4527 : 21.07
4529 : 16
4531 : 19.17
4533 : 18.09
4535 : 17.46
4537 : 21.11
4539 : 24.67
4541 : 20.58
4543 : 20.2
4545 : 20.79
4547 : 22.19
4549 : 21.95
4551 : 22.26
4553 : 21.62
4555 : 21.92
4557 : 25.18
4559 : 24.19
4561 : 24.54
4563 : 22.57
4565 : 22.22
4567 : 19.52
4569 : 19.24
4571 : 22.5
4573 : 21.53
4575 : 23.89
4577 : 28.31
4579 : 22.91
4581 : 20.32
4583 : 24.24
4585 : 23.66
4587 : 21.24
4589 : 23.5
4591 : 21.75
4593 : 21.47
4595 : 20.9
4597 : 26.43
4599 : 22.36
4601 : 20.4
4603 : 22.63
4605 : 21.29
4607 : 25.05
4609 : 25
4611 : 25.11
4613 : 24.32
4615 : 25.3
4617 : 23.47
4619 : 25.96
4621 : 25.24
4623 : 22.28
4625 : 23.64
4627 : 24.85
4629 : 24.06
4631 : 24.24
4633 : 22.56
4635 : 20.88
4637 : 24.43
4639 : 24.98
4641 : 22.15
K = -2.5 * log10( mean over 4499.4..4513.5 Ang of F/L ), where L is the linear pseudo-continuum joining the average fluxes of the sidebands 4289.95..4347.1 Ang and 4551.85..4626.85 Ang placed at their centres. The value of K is -0.134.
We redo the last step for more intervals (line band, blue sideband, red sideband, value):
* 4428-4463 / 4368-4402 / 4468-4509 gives 0.03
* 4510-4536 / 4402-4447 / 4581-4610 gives 0.03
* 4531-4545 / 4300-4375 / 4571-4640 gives 0.08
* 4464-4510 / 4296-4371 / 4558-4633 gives -0.07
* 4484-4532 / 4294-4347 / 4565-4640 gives -0.05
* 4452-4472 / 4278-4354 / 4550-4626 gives 0.04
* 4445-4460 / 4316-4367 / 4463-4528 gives 0.09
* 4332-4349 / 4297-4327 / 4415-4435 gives -0.20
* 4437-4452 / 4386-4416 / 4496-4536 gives -0.09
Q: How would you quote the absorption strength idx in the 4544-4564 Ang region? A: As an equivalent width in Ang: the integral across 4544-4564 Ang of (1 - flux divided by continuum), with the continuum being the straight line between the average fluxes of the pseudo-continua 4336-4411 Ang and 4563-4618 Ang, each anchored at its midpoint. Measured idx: -0.60 Ang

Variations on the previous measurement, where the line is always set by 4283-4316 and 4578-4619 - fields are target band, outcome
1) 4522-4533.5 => 0.6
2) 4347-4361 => -3.3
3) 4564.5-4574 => 0.5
